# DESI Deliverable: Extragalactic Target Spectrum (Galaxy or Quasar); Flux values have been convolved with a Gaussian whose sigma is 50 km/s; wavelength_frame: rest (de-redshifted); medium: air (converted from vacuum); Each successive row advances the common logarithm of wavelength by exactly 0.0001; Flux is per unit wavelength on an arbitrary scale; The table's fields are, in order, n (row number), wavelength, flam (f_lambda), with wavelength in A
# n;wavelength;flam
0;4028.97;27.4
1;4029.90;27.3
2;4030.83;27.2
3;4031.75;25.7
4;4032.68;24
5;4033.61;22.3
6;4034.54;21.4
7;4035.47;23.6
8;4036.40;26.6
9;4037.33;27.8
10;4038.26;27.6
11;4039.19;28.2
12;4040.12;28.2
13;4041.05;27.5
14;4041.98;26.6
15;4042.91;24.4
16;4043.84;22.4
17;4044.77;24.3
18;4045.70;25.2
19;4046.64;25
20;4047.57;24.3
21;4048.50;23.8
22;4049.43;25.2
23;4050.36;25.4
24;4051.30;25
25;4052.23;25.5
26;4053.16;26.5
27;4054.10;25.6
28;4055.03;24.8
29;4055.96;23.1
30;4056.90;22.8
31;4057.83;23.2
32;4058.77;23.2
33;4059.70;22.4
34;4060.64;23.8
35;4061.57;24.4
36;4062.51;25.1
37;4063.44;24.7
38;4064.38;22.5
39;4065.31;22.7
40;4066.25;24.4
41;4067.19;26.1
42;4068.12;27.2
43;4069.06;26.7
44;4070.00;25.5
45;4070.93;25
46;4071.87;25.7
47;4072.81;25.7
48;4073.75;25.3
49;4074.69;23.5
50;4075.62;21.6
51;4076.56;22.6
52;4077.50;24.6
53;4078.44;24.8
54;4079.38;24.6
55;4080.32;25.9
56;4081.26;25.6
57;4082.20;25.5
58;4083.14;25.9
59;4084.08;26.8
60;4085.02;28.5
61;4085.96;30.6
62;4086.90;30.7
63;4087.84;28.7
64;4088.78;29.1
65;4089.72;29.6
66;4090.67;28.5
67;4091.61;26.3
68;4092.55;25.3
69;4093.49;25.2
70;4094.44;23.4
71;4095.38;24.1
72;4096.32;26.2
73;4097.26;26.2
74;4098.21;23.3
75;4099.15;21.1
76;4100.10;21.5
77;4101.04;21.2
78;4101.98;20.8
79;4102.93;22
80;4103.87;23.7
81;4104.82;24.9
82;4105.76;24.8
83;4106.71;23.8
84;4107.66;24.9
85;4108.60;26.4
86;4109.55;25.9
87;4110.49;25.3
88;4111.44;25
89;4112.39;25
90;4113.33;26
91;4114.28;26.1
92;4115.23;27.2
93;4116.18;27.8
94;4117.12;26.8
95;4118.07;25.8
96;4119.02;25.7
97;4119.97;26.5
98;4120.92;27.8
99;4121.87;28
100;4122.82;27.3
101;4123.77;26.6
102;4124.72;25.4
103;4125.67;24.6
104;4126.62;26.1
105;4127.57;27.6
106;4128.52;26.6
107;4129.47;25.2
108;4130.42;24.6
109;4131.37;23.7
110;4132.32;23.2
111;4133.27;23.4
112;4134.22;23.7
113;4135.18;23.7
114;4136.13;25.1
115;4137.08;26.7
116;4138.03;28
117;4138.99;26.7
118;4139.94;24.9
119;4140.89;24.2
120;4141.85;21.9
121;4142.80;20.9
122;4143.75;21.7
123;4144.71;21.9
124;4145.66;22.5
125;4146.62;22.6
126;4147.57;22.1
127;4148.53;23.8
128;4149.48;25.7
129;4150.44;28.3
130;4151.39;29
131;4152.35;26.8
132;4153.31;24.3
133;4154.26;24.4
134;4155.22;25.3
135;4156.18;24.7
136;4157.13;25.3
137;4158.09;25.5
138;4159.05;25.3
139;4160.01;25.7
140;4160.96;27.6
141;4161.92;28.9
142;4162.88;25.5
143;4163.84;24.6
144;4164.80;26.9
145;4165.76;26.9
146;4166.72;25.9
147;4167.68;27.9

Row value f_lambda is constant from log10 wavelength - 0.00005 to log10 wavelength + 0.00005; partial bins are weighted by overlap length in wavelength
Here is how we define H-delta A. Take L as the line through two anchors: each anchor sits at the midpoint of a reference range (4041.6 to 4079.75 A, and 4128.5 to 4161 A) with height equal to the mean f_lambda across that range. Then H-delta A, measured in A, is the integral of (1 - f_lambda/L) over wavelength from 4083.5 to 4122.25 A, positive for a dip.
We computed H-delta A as -1.9 A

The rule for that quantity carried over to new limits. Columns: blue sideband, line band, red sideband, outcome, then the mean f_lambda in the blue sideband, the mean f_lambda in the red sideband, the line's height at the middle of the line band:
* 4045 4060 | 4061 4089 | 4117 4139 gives -0.9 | 24.5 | 25.7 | 24.8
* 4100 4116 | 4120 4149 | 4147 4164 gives 0.5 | 24.5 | 25.7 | 25.2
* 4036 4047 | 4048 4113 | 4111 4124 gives 3.3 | 26.1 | 26.5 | 26.3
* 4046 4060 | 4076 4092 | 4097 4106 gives -2.4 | 24.4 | 22.8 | 23.4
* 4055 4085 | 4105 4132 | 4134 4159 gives -1.4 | 24.6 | 24.6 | 24.6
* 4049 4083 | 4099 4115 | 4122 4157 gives 0.4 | 24.6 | 24.9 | 24.8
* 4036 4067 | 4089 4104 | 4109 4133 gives 0.7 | 24.9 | 26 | 25.6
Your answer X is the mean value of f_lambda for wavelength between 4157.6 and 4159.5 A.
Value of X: 25.3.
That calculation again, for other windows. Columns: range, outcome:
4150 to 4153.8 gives 27.1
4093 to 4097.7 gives 25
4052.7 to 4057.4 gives 24.5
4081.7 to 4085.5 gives 26.7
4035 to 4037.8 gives 26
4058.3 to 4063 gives 23.8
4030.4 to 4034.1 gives 24.8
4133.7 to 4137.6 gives 24.8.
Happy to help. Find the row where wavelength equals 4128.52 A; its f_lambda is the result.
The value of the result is 26.6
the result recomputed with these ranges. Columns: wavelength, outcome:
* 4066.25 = 24.4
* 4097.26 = 26.2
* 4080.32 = 25.9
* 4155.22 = 25.3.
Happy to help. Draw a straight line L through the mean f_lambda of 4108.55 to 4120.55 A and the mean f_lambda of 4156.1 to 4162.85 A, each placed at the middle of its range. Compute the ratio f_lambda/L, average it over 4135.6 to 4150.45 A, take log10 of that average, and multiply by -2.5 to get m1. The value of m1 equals 0.09 mag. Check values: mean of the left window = 26.1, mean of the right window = 26.2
